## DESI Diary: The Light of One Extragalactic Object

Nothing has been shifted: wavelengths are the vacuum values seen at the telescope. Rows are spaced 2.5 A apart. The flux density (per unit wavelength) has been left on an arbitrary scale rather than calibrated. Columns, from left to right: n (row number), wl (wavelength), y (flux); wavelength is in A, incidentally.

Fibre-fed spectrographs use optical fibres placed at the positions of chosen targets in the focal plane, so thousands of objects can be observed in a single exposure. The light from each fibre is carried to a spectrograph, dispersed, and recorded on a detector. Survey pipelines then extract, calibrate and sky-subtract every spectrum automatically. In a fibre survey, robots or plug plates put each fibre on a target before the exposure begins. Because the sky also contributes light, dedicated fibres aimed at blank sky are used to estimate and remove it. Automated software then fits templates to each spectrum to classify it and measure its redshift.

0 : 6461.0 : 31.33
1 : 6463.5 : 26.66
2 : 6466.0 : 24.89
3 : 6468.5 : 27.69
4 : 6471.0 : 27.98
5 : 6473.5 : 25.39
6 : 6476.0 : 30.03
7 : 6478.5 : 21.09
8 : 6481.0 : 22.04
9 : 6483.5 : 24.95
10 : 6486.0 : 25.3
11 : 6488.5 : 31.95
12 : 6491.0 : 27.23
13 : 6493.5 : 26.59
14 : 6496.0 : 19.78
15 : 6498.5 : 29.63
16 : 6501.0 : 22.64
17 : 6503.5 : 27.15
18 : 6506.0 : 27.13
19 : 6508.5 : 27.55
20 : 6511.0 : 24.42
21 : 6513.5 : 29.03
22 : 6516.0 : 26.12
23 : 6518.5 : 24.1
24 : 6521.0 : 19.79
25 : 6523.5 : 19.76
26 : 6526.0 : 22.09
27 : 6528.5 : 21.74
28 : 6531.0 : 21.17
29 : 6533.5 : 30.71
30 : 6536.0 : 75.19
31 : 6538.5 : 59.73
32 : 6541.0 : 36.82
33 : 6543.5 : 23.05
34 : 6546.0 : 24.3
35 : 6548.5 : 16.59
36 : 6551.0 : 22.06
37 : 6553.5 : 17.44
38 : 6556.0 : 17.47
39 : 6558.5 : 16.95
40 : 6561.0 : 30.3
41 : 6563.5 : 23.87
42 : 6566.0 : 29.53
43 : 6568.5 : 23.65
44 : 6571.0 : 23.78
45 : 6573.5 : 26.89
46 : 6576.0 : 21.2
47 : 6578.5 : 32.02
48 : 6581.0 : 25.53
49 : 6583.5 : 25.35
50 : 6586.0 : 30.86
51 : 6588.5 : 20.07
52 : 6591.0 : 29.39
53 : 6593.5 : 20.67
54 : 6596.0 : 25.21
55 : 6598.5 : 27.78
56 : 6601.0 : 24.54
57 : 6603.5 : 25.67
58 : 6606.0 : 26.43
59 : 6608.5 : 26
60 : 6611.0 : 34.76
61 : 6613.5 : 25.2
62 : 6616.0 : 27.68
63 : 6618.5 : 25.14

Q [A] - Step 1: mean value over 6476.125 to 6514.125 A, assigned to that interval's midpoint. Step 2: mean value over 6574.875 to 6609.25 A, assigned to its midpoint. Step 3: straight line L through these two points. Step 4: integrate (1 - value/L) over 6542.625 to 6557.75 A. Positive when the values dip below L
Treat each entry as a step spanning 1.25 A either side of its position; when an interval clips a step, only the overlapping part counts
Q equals 3.4 A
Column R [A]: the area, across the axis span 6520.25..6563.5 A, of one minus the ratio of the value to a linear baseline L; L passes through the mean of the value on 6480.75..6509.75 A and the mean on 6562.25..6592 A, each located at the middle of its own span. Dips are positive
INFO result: -3.12 A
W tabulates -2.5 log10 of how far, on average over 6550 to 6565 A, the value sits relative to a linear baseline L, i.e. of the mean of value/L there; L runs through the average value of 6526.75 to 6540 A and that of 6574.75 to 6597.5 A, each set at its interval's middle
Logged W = 0.49 mag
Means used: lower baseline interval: 40.9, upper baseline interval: 25.6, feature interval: 21.5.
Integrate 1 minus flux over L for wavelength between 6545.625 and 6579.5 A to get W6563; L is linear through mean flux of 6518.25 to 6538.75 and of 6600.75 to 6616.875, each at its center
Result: 7.5 A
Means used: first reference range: 31.8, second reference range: 27.3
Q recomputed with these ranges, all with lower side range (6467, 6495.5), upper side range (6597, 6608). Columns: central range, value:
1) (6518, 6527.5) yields 1.79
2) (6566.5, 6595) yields 0.65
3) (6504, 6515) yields -0.36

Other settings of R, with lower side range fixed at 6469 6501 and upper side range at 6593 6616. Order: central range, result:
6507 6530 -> 2.0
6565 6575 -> 0.2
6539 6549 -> -0.8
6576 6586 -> -0.3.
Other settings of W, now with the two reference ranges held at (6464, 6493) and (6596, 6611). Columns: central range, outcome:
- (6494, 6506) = 0.050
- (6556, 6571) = 0.104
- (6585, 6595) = 0.066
